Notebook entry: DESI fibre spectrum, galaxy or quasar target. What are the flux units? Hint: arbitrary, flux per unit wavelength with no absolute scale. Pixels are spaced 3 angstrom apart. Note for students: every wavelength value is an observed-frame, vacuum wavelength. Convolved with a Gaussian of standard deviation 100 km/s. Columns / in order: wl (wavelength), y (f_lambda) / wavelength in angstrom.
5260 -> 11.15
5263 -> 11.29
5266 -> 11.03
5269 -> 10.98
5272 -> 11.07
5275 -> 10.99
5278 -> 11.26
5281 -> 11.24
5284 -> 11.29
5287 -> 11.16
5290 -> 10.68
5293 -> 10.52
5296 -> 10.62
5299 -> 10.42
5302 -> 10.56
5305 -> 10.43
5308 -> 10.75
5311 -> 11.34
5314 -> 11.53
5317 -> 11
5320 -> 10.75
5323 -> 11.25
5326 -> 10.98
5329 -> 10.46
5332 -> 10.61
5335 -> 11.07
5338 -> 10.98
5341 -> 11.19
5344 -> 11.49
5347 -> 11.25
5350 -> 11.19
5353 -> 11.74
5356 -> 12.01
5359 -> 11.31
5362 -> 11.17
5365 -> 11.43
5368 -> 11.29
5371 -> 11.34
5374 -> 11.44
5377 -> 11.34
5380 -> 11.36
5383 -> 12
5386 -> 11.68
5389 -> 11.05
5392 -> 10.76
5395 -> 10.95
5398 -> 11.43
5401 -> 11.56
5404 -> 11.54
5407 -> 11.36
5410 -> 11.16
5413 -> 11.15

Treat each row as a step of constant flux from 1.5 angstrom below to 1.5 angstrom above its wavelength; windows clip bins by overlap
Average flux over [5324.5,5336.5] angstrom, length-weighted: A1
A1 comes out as 10.8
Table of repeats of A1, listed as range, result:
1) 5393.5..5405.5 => 11.4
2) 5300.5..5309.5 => 10.6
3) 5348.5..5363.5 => 11.5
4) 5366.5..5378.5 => 11.4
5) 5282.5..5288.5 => 11.2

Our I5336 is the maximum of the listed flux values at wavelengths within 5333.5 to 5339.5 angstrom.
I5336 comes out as 11.07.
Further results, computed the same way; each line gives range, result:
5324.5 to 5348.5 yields 11.49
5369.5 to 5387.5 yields 12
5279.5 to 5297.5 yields 11.29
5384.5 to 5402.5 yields 11.68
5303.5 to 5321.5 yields 11.53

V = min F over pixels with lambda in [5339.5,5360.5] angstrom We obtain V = 11.19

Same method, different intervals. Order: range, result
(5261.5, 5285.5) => 10.98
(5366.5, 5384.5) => 11.29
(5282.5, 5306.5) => 10.42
